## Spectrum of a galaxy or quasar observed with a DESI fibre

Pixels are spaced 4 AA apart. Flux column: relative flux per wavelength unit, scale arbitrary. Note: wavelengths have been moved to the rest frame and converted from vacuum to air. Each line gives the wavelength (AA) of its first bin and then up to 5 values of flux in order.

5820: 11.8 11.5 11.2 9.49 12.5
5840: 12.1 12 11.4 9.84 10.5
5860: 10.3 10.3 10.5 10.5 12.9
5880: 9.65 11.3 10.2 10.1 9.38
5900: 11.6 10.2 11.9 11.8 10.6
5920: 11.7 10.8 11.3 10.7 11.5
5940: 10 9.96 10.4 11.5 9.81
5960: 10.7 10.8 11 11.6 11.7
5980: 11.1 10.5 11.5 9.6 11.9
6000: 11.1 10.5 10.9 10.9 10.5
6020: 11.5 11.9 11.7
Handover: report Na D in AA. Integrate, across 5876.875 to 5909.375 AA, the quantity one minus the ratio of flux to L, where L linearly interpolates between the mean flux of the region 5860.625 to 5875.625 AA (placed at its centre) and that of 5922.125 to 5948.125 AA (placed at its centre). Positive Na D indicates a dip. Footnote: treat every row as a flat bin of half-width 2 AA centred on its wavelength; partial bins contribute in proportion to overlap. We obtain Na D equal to 0.3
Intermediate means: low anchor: 10.7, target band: 10.6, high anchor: 10.7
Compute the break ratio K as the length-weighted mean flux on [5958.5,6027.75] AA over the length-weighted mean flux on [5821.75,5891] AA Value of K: 1.01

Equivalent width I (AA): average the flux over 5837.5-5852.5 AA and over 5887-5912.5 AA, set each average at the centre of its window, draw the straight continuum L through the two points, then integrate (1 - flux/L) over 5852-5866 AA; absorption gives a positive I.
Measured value 1.3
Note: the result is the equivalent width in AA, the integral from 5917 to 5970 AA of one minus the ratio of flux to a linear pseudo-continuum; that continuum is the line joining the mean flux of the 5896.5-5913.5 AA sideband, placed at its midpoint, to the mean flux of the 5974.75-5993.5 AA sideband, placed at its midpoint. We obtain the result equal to 1.2 AA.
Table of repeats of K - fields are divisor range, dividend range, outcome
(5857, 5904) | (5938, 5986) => 1.02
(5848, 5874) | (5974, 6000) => 1.06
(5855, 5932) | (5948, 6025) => 1.01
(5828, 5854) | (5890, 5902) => 0.92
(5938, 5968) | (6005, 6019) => 1.03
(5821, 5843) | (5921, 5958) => 0.94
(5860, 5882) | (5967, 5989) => 1.05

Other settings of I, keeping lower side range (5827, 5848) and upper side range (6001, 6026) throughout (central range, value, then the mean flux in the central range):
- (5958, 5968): 0.32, 10.8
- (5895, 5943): 1.27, 11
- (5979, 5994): 0.62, 10.6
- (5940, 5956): 1.08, 10.4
